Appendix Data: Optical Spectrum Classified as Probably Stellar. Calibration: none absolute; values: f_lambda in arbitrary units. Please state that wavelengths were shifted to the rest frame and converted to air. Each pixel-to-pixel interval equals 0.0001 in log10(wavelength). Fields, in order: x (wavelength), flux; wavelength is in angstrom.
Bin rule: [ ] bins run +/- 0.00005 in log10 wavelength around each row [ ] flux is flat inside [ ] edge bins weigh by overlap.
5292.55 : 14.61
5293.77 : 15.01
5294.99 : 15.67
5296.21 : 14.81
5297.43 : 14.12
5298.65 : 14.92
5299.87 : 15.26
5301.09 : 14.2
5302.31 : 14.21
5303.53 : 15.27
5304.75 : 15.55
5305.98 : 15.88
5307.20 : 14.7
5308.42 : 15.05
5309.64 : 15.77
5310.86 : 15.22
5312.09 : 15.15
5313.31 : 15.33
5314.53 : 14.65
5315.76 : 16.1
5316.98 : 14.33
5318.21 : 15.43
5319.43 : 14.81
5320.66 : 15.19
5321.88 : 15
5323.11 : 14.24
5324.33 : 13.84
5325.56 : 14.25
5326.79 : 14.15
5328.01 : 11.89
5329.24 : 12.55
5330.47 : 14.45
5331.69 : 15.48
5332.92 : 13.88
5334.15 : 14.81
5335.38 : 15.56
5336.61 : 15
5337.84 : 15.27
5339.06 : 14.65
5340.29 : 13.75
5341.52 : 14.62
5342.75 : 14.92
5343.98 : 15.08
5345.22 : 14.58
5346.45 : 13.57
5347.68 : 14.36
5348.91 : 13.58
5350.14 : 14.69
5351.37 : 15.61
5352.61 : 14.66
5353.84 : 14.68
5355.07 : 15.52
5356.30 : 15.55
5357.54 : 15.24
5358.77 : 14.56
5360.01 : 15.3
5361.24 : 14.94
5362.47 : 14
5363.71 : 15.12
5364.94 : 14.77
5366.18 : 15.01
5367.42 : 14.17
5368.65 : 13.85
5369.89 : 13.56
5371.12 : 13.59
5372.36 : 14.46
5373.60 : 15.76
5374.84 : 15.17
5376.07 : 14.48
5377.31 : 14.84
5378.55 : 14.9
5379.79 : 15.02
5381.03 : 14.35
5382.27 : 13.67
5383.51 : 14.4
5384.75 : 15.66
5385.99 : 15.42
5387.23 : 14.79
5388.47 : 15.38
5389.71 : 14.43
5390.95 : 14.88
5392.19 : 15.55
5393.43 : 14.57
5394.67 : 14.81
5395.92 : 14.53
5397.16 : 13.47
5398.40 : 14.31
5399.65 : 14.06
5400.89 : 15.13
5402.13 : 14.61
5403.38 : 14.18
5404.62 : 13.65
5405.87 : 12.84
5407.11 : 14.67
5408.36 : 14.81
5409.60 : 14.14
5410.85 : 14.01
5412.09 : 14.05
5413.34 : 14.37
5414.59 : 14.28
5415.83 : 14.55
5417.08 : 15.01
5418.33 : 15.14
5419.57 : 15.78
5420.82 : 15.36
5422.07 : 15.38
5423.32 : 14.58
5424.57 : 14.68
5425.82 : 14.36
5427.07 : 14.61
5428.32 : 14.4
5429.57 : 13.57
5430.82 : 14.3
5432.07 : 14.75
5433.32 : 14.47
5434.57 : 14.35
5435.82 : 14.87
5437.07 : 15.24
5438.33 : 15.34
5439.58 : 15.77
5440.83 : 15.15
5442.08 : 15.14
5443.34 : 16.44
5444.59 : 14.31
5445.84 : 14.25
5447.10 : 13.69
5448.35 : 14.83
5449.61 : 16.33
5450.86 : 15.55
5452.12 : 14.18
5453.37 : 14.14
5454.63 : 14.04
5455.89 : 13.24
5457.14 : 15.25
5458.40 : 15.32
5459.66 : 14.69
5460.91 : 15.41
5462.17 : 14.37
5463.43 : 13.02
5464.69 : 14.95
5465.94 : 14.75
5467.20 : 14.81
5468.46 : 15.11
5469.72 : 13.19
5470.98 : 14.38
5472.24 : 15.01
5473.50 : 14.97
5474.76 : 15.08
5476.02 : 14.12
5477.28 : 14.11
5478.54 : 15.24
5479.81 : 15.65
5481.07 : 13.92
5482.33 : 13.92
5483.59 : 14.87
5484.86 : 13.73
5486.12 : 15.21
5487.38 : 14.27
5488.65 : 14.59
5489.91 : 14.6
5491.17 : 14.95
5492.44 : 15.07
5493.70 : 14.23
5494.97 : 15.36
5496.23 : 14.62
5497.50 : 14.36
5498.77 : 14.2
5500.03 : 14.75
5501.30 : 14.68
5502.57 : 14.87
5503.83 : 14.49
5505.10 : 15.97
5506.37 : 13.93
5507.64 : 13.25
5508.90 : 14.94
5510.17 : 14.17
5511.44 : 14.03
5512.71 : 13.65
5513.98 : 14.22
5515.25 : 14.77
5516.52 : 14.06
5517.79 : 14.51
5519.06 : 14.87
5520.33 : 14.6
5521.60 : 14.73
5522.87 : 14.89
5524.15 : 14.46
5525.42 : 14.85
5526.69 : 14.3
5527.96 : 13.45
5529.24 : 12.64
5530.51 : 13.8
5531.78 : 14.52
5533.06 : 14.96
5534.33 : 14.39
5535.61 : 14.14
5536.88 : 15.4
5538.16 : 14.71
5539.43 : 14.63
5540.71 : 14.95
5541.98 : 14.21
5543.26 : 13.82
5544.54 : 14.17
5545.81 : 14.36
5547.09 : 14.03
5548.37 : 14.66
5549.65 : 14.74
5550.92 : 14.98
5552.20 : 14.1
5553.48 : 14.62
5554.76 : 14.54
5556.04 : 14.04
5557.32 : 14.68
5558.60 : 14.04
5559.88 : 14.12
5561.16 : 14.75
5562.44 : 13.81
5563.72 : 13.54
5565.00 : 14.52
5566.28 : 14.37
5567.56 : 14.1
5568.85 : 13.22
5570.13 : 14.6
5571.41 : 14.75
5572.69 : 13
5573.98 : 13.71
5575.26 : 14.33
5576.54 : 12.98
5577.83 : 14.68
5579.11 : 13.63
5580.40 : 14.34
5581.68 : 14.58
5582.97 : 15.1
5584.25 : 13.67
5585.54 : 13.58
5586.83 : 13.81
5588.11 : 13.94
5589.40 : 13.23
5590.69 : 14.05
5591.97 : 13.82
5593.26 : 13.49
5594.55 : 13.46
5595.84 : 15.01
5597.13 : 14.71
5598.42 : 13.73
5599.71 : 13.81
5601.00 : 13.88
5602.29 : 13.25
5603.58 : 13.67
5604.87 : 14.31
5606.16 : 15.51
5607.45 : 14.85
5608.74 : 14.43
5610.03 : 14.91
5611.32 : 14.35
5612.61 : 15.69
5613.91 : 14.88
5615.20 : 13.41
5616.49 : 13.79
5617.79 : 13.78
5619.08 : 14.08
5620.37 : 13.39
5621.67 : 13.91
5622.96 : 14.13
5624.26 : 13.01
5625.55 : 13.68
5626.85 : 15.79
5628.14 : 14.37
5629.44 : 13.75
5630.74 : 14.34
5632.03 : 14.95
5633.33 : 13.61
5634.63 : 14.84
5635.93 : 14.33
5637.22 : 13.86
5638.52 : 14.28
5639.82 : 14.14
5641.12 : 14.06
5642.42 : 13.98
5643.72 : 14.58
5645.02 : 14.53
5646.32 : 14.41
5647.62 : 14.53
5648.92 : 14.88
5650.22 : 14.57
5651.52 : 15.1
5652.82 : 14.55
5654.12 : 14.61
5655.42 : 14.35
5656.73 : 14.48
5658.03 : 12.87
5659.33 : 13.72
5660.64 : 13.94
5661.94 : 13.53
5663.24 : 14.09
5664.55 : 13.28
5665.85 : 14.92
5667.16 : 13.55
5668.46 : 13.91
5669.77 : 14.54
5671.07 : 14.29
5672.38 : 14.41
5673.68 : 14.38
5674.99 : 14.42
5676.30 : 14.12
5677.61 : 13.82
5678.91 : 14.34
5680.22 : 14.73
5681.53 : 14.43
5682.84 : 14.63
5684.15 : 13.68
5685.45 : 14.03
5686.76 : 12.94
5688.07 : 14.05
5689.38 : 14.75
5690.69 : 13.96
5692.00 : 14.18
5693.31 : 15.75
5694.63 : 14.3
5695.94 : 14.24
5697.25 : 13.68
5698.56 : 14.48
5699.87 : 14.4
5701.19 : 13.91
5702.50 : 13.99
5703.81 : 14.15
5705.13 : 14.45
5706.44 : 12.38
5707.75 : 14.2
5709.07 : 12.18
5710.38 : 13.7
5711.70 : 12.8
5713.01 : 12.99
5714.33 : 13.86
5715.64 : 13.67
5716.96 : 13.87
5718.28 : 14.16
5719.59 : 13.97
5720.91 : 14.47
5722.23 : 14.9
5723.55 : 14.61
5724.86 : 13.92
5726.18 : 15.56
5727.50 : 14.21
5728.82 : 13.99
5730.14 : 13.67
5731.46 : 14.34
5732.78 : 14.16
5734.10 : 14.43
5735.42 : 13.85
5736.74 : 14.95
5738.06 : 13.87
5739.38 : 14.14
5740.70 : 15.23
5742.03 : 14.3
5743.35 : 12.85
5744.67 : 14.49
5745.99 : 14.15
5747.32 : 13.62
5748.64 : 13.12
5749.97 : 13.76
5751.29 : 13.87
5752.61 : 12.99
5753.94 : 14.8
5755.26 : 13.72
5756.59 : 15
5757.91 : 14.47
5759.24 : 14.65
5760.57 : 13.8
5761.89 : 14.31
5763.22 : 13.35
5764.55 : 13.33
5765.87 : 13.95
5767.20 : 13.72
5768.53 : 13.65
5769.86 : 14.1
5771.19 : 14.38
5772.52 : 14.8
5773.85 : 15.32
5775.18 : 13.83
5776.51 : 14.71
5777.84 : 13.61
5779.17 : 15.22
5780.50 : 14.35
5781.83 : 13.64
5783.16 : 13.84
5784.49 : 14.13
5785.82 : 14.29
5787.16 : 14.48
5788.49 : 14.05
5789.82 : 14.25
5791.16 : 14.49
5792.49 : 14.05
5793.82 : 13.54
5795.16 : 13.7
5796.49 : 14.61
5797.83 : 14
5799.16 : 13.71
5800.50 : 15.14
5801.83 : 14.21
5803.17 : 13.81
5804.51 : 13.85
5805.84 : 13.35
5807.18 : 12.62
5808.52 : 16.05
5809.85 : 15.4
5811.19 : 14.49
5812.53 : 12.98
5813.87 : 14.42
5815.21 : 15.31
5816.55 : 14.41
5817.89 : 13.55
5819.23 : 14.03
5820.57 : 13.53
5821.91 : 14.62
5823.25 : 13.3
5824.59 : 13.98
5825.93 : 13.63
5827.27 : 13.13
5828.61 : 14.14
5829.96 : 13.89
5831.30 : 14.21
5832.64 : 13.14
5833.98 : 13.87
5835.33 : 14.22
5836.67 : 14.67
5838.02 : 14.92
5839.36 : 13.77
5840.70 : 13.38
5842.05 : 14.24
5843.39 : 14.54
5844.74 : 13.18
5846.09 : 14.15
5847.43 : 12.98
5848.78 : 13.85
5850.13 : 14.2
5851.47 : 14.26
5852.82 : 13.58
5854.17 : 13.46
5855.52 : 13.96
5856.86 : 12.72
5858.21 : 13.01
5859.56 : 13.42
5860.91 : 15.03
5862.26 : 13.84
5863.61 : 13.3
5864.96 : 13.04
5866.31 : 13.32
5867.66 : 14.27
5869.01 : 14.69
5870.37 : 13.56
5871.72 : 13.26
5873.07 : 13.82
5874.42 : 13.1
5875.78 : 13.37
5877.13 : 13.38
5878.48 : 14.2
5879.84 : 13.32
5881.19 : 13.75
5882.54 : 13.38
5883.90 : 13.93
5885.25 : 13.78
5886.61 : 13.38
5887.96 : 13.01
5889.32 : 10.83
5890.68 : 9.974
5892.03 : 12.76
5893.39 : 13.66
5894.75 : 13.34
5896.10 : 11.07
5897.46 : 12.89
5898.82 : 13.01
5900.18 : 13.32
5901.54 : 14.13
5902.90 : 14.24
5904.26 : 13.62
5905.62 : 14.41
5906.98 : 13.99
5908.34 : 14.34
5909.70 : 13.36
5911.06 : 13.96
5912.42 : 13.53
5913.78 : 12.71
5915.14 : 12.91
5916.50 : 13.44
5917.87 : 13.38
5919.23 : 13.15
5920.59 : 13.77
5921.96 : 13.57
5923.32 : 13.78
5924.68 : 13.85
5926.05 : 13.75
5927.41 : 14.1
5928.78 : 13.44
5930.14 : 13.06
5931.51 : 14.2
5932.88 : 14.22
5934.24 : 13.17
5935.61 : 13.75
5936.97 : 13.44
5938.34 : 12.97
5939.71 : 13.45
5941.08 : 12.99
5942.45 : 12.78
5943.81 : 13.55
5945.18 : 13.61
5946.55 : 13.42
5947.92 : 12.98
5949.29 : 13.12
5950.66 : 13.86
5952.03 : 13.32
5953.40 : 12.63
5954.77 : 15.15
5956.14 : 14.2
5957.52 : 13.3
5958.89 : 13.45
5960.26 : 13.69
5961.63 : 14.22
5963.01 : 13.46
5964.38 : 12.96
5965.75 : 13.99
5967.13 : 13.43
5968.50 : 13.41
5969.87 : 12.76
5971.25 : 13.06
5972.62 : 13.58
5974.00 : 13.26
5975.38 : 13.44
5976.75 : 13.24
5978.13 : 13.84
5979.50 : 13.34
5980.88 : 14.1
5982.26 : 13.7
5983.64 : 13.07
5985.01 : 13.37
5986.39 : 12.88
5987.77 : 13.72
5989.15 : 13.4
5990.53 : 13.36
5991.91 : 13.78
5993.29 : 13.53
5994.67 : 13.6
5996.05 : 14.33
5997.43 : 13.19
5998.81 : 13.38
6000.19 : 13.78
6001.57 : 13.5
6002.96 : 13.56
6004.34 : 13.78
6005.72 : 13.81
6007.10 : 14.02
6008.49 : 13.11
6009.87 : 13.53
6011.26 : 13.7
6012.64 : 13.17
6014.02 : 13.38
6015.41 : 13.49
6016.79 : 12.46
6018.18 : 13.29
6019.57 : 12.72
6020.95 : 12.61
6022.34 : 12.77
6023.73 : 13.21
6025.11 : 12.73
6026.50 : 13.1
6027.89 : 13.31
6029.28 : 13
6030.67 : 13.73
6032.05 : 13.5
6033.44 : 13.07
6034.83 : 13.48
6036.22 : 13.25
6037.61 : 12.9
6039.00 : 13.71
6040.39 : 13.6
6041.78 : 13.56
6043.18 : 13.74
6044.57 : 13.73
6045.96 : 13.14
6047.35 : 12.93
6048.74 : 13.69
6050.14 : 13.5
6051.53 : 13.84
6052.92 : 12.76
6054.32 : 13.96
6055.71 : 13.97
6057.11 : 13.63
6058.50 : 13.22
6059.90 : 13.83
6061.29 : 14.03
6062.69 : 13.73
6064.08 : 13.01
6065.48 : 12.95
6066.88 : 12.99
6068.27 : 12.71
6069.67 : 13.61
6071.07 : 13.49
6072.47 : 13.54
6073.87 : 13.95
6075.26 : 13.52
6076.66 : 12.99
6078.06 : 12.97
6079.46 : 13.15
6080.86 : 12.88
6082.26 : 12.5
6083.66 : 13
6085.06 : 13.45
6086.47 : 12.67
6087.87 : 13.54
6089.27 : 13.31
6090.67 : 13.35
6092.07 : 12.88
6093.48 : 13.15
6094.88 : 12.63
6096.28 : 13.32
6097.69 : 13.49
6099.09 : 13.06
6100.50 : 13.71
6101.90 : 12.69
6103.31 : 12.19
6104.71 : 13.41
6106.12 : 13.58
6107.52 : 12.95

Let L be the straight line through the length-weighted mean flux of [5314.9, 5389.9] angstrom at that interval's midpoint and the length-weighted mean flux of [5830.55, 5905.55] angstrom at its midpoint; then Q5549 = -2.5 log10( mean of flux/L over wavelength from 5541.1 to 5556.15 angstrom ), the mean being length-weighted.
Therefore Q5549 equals -0.01 mag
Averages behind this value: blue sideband 14.6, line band 14.4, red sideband 13.5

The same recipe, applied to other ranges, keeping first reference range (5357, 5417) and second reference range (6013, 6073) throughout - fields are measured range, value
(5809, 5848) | -0.02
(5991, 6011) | -0.02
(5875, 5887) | 0.00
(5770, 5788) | -0.04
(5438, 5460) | -0.03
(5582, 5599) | 0.01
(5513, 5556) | -0.01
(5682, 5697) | -0.02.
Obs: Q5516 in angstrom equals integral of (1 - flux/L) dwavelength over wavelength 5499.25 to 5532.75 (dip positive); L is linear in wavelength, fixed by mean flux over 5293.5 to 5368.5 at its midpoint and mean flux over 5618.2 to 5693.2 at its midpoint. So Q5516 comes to 0.2 angstrom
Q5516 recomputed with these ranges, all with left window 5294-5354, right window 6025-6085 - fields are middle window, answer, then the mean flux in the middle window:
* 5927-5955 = 0.2 angstrom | 13.5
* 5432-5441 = -0.3 angstrom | 15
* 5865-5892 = 0.8 angstrom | 13.3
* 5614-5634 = 0.2 angstrom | 14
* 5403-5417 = 0.4 angstrom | 14.2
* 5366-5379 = 0.1 angstrom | 14.5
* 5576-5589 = 0.2 angstrom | 14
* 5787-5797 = -0.2 angstrom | 14.1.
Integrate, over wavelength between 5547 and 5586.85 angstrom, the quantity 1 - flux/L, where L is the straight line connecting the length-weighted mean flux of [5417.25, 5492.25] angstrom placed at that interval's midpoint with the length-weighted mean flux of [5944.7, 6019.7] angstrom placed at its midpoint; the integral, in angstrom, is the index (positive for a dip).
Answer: 0.7 angstrom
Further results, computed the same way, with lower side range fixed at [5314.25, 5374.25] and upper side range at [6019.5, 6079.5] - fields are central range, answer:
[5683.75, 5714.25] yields 0.2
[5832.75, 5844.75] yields -0.3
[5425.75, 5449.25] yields -0.5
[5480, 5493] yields -0.2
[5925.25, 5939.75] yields -0.1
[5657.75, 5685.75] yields -0.2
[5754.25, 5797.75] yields -1.1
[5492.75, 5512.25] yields -0.3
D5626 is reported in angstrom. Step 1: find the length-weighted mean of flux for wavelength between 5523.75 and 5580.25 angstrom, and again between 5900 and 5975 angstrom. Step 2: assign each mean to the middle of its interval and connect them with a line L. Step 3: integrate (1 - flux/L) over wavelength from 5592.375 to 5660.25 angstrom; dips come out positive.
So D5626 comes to -0.7 angstrom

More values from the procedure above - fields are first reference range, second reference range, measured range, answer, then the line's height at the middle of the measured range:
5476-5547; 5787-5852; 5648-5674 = 0.1 angstrom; 14.3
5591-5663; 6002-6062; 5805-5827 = -0.4 angstrom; 13.8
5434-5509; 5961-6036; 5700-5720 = 0.7 angstrom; 14.1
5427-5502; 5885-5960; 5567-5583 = 0.3 angstrom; 14.3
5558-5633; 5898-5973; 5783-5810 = -0.7 angstrom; 13.8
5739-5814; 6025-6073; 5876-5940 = 1.8 angstrom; 13.8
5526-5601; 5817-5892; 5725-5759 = -0.8 angstrom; 13.8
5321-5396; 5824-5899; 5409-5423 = -0.2 angstrom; 14.5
